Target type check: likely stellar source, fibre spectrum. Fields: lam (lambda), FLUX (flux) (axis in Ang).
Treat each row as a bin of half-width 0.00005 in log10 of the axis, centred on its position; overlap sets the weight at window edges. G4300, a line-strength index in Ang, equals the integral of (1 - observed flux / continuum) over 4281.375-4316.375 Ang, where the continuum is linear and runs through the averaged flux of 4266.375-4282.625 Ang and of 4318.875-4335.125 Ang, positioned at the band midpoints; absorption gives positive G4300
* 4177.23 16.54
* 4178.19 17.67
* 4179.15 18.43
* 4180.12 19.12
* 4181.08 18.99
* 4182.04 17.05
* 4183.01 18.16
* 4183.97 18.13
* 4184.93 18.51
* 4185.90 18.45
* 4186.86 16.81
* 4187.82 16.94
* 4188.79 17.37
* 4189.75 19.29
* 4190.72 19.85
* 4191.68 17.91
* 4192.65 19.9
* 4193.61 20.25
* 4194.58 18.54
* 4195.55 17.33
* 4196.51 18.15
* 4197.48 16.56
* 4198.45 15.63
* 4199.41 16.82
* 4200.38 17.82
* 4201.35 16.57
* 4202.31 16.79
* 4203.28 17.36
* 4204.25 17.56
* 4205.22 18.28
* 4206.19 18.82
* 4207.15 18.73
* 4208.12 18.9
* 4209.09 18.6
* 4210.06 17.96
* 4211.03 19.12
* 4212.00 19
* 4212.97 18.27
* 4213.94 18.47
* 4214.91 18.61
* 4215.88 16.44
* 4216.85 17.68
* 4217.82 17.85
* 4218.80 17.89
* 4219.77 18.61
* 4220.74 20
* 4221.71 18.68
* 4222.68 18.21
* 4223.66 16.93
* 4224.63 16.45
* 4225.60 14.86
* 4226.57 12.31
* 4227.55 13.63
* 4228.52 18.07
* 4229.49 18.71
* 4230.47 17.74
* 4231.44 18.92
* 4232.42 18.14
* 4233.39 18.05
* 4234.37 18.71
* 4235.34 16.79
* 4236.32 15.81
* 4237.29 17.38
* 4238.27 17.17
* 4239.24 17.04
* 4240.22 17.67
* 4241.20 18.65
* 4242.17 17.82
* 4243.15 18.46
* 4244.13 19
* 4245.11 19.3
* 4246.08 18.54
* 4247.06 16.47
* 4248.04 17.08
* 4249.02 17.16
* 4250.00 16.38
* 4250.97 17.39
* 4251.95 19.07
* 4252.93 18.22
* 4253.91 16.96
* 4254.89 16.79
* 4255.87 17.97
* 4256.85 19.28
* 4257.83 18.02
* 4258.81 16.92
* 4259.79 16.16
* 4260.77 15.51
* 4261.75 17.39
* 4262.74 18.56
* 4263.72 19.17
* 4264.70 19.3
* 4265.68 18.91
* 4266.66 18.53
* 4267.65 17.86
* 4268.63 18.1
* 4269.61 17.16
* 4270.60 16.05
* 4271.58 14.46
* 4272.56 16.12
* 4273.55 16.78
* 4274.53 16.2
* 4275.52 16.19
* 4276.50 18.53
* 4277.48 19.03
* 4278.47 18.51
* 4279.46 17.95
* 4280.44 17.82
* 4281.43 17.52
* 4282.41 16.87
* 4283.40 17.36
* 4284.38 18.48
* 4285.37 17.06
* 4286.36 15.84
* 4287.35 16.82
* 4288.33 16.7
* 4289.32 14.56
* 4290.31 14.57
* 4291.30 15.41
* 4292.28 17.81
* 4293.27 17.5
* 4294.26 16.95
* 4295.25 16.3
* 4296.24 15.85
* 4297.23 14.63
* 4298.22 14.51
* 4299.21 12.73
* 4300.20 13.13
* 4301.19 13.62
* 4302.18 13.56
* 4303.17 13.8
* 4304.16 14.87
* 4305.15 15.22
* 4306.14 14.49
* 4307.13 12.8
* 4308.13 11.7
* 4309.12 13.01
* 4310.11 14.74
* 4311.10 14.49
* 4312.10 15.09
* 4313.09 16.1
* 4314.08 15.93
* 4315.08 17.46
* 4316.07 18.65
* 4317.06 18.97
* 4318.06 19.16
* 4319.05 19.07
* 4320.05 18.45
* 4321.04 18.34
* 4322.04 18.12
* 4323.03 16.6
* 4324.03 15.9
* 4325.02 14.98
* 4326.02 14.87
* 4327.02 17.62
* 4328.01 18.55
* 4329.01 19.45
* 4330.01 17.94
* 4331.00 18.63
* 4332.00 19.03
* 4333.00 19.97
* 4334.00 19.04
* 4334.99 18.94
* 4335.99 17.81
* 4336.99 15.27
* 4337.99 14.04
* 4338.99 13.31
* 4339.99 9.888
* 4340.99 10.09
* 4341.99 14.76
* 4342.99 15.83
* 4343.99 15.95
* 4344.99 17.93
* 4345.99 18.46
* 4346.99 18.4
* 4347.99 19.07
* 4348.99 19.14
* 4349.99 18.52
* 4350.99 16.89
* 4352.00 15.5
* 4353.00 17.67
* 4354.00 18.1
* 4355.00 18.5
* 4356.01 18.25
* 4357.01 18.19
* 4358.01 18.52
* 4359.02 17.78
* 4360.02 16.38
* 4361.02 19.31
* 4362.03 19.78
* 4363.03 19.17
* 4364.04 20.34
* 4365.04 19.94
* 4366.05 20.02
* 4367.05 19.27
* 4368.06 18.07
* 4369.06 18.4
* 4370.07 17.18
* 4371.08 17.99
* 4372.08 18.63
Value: 4.3 Ang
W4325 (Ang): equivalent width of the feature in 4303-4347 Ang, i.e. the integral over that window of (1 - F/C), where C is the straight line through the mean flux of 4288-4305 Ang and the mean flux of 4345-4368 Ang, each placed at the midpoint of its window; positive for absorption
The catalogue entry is 1.01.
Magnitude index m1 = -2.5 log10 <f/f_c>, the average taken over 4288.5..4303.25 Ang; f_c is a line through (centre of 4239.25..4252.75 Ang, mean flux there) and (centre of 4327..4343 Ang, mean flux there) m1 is 0.14 mag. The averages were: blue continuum 17.9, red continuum 16.5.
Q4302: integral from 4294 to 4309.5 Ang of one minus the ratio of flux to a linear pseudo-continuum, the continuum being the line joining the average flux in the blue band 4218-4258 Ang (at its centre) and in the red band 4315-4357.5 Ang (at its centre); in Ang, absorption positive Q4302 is 2.8 Ang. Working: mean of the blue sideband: 17.6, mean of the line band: 14.2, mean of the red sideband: 17.2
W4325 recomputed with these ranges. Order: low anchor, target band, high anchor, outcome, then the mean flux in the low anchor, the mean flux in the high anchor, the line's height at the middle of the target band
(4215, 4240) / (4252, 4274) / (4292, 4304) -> -1.9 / 17.3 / 15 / 16.1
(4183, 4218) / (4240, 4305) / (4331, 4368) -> 3.2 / 18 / 17.5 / 17.8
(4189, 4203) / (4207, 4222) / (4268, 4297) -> -0.6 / 17.9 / 16.8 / 17.7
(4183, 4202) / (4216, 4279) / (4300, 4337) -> -0.7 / 17.9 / 16.5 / 17.3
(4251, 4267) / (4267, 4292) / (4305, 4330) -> 0.7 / 17.9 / 16.4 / 17.4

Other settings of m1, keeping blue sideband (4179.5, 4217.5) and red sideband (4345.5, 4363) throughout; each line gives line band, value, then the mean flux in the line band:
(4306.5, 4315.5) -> 0.24 mag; 14.6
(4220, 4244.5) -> 0.04 mag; 17.4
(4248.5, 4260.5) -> 0.04 mag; 17.5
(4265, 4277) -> 0.06 mag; 17.1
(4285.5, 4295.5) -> 0.12 mag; 16.3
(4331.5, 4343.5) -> 0.16 mag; 15.7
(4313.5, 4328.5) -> 0.04 mag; 17.5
